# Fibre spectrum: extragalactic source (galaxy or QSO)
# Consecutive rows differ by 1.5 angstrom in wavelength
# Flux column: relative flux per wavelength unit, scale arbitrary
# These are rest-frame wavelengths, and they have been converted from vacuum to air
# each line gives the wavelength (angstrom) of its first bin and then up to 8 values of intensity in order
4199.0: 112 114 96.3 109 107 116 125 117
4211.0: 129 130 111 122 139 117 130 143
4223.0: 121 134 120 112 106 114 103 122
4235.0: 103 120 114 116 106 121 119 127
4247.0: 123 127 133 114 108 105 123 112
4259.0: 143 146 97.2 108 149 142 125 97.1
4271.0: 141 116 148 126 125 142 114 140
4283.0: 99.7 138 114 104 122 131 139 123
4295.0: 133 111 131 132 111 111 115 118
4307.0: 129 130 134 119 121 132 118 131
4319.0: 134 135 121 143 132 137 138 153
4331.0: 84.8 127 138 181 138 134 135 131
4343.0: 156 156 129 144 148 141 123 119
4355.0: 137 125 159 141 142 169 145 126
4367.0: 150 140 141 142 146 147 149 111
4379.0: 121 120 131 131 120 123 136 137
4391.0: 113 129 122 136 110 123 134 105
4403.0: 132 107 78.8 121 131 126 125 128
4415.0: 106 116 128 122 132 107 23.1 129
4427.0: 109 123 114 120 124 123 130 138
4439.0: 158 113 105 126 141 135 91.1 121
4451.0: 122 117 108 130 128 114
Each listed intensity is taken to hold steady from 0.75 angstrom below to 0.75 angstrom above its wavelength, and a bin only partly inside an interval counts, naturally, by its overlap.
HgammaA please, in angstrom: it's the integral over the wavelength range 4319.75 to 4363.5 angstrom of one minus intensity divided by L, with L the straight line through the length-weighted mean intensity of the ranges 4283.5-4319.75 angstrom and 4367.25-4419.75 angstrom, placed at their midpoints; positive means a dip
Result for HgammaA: -4.8 angstrom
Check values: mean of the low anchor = 124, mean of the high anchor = 126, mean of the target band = 139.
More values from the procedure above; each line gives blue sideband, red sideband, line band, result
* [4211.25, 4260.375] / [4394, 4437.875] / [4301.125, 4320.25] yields -0.83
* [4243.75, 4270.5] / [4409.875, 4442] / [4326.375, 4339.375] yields -1.74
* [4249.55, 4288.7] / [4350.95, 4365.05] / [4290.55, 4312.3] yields 0.85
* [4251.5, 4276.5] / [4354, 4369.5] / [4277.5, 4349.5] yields 2.02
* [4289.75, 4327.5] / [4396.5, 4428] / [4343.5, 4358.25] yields -1.94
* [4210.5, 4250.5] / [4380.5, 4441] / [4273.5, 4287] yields -0.67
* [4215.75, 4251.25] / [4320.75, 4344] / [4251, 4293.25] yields 0.94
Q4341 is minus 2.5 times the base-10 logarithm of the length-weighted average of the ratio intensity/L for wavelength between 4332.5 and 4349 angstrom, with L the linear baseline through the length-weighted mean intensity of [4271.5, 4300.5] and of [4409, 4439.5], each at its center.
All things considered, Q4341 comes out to -0.17 mag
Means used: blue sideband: 126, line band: 144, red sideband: 119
